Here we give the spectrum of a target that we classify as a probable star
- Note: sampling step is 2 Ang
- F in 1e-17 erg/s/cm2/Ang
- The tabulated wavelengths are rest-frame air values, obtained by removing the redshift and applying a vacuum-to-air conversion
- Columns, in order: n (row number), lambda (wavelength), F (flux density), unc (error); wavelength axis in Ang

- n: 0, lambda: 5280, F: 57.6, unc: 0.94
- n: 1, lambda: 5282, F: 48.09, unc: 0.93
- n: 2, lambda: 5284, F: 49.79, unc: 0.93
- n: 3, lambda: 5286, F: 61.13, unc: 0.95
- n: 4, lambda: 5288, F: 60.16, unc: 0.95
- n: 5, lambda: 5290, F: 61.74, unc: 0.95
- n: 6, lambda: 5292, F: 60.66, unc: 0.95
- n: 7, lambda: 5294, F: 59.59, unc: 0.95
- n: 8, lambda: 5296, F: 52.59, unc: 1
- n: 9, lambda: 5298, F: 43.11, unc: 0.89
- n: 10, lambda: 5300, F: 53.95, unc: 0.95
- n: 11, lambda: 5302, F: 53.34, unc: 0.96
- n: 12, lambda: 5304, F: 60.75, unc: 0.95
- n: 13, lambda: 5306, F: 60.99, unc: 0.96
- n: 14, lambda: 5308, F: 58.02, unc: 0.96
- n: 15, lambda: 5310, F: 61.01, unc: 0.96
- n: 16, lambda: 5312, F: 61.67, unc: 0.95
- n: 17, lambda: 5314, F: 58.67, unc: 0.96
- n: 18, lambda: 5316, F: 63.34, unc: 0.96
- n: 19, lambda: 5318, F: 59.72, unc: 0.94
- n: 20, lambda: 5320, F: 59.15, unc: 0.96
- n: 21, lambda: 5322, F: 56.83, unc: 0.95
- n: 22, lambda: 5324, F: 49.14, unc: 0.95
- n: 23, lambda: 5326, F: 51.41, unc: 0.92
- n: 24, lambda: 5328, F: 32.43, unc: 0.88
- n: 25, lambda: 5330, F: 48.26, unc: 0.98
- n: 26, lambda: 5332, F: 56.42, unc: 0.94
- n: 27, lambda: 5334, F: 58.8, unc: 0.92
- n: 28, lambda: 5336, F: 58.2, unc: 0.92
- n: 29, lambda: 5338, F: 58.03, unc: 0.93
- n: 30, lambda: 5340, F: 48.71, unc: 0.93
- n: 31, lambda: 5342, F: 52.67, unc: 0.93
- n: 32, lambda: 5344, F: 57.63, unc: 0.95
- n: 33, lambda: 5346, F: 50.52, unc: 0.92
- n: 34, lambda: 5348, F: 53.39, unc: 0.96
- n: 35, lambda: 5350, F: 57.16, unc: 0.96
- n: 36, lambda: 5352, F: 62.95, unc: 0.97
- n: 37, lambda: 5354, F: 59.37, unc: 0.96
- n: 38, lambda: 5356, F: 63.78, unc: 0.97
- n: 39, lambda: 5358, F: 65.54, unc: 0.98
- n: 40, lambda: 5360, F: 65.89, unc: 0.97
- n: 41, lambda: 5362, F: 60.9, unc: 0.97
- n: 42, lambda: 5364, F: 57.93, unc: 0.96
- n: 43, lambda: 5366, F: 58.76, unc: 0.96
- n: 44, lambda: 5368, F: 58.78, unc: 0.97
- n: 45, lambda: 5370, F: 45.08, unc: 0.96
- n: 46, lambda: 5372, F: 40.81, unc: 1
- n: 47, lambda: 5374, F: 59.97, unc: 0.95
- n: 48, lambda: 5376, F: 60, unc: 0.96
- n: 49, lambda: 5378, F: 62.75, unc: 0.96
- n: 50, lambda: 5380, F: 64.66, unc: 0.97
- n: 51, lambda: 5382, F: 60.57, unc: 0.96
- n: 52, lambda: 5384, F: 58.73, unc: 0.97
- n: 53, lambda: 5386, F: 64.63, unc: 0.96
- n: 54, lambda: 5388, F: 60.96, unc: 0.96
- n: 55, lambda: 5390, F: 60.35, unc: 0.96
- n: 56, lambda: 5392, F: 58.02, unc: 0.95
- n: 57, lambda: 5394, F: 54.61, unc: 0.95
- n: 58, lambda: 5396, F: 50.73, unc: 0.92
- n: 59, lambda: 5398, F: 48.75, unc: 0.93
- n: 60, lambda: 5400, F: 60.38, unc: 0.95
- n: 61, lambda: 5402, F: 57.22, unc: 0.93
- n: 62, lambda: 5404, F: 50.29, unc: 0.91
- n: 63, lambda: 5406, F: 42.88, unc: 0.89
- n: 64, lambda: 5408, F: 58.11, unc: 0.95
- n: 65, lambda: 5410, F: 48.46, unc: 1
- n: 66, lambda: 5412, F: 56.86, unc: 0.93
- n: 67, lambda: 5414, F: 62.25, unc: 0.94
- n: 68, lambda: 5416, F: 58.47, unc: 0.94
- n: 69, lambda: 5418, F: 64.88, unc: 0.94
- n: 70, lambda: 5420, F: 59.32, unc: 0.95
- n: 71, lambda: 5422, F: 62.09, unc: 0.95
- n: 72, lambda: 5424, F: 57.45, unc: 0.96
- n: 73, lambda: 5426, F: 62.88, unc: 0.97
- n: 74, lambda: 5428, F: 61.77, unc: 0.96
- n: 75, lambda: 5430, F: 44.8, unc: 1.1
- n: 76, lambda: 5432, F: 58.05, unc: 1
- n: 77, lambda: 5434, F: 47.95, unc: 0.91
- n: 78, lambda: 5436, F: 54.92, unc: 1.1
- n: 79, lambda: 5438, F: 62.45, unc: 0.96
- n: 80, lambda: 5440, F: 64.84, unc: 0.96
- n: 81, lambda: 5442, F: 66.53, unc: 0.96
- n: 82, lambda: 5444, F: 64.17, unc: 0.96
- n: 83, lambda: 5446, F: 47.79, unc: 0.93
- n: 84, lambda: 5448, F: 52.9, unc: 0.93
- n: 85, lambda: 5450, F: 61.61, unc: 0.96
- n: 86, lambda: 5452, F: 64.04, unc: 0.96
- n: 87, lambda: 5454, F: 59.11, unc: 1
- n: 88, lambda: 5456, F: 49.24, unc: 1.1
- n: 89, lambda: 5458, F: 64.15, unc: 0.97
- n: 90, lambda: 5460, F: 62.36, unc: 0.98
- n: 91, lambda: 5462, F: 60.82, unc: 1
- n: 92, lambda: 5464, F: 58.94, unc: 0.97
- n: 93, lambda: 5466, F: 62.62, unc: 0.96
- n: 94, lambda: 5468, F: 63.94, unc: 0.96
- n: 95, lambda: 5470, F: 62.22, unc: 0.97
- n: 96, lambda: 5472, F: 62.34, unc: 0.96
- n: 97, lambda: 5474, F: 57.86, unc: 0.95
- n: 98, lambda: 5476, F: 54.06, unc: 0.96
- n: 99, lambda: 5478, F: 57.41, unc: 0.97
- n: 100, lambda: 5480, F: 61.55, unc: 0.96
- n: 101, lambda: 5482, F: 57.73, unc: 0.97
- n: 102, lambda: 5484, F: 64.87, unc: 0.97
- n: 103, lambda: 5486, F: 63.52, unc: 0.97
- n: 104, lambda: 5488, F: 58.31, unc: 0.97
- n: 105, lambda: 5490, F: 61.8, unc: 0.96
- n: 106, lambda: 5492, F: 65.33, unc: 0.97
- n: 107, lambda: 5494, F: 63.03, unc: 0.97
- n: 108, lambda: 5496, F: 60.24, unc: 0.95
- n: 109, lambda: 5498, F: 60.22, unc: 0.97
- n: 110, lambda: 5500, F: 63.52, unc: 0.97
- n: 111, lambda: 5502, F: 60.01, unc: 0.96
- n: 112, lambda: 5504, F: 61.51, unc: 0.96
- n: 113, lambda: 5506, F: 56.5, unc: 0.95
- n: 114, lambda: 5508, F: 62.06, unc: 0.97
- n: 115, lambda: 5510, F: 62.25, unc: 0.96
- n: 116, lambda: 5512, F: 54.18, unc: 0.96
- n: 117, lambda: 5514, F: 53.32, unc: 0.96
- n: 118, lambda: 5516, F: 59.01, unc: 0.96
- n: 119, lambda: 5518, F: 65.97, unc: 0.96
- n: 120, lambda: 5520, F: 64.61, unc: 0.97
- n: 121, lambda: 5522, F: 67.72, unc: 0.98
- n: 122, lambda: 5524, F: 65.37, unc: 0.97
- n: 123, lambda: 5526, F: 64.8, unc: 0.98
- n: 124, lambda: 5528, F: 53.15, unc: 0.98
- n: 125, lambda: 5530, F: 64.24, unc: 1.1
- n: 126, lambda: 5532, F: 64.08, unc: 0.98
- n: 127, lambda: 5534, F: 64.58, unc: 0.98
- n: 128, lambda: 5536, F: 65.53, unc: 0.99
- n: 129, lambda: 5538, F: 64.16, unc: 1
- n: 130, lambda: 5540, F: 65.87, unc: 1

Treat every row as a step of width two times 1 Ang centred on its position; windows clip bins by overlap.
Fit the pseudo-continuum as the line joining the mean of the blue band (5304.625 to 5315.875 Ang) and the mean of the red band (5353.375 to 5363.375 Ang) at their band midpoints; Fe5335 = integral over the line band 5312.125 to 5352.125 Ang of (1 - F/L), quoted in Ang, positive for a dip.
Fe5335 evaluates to 4.5 Ang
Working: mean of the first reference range 60.3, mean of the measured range 54.6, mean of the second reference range 63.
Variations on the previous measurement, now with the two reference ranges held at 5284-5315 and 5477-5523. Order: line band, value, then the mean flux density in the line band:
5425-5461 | 1.1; 58.3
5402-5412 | 1.4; 51.4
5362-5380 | 0.8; 56.3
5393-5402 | 0.8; 54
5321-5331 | 1.8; 47.6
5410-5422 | 0.0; 59.5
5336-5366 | 0.1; 58.2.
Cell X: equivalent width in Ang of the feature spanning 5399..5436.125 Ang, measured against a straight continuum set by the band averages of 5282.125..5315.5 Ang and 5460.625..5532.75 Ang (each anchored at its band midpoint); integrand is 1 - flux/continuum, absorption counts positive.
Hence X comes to 2.0 Ang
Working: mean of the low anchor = 57.2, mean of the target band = 56.3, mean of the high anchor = 61.1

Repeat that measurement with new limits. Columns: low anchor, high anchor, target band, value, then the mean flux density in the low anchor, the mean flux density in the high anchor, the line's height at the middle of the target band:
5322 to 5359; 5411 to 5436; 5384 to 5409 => 0.5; 54.7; 57.9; 56.9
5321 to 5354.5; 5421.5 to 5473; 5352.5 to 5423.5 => -2.2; 53.6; 59.2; 56.1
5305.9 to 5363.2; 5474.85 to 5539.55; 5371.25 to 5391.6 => -0.5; 56.9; 61.4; 58.1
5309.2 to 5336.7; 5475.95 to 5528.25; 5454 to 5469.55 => -0.1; 55.3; 61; 59.8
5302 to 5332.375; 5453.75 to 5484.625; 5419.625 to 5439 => 0.6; 55.8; 59.9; 58.8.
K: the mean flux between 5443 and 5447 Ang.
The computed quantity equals 56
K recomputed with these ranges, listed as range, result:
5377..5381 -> 63.7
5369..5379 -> 53.7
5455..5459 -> 56.7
